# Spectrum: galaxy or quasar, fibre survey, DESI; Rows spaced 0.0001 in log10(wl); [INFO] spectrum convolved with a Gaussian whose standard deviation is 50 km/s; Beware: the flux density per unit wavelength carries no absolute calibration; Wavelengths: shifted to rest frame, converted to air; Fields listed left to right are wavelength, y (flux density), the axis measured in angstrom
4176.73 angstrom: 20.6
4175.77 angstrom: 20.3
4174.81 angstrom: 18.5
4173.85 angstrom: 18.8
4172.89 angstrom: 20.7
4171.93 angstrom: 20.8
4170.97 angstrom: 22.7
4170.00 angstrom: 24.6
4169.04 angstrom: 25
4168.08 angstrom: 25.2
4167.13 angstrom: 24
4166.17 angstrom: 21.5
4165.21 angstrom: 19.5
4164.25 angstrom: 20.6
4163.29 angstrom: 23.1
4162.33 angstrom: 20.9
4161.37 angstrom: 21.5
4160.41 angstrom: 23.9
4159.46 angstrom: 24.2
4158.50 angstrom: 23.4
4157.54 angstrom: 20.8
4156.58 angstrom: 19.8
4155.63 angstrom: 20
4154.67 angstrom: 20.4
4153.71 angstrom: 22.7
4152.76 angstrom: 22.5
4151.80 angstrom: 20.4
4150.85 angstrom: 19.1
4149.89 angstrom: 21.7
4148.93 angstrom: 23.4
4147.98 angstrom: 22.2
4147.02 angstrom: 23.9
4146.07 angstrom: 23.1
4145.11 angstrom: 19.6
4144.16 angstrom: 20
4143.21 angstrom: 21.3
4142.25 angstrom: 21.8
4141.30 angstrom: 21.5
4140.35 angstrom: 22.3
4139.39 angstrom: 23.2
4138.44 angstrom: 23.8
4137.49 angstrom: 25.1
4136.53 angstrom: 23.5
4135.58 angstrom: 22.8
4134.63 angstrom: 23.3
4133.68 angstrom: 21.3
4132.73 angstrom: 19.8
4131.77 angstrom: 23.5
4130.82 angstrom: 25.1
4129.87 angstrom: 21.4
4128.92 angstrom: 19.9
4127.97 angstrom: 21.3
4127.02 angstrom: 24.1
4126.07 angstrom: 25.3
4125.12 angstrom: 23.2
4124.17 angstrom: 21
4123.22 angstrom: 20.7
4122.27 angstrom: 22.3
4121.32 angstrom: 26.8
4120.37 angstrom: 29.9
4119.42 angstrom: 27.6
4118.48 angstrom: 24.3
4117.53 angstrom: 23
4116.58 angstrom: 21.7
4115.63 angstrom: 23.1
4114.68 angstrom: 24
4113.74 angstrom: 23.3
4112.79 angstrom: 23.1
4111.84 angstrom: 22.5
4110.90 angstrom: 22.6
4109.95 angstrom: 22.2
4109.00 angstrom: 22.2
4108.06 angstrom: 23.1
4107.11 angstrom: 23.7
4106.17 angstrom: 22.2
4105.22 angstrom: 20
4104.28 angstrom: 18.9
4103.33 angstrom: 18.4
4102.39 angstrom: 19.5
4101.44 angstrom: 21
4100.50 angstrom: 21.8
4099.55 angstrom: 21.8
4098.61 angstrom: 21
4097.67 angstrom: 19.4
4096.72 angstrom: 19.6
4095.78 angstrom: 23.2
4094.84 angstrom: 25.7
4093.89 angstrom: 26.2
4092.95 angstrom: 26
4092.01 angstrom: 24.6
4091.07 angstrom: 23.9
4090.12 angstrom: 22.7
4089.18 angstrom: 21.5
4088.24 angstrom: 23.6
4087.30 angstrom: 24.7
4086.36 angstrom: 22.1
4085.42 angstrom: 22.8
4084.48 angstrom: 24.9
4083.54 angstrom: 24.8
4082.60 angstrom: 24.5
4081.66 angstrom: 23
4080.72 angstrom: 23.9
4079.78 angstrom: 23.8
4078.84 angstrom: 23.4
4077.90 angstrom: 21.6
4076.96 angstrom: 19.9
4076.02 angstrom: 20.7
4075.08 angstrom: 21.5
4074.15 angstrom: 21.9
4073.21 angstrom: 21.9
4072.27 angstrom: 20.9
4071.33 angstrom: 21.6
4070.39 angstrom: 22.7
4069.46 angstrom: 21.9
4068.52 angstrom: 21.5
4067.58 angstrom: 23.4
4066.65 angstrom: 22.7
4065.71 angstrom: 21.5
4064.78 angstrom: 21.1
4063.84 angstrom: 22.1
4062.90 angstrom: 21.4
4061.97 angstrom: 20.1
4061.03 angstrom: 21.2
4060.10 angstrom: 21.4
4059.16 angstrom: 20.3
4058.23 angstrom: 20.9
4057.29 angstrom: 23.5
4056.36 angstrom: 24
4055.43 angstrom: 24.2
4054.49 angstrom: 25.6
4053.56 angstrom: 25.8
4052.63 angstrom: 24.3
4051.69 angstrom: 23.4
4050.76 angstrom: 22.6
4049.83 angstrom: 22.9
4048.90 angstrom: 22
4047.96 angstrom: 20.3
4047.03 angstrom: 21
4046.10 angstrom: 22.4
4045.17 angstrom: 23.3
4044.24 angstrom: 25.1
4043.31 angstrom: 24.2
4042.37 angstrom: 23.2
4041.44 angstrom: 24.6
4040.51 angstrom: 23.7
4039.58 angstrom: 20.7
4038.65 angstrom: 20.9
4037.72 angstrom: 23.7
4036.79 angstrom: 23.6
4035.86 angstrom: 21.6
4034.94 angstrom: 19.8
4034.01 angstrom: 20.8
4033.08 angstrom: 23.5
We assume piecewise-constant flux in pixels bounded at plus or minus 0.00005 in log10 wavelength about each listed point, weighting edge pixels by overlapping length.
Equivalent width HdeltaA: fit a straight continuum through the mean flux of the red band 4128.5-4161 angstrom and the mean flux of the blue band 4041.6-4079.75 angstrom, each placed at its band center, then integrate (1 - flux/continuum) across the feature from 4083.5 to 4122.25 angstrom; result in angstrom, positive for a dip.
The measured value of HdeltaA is -1.3 angstrom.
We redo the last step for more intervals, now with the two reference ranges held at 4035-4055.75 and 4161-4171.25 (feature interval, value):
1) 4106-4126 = -0.6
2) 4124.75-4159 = 0.9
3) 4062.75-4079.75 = 0.8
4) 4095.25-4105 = 1.0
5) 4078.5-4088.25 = -0.4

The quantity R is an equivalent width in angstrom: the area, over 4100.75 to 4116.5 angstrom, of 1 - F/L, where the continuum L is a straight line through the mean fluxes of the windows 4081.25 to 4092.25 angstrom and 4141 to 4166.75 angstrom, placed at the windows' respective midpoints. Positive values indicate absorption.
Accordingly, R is 0.7 angstrom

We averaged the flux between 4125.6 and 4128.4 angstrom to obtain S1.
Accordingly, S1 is 23.6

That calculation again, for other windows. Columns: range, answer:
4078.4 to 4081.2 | 23.7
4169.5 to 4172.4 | 22.7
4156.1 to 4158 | 20.3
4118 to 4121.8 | 27.2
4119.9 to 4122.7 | 26.4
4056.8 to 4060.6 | 21.6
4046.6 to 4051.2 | 21.8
